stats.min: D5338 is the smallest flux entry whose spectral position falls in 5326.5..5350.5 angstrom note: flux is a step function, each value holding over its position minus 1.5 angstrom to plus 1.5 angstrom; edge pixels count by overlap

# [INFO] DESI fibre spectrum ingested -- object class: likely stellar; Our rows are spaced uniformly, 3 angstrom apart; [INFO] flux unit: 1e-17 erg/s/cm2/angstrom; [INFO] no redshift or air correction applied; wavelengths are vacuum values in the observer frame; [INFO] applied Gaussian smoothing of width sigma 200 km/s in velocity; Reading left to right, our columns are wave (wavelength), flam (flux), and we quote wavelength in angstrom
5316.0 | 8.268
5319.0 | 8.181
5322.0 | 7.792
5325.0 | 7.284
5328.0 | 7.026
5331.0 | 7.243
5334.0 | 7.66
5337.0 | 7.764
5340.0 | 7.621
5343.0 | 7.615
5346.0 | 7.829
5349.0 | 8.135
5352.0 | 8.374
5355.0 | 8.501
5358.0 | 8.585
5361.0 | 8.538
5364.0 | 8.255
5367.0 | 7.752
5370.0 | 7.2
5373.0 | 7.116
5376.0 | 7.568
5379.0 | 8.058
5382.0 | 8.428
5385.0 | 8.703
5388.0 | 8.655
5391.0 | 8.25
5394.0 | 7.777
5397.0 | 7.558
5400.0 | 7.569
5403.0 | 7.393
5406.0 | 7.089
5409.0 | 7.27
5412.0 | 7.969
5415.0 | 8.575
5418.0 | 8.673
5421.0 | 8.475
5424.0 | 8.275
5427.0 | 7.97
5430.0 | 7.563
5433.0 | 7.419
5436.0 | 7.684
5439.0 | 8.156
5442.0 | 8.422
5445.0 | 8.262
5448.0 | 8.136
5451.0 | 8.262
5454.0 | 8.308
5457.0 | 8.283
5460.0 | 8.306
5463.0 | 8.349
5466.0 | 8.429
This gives 7.026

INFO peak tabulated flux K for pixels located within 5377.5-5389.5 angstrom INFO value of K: 8.703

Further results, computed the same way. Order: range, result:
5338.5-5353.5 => 8.374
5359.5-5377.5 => 8.538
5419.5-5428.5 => 8.475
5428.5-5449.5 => 8.422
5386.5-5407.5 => 8.655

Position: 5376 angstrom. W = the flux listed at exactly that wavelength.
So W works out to 7.568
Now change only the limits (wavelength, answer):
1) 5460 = 8.306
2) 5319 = 8.181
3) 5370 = 7.2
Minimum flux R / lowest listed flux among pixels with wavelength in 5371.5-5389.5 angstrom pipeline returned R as 7.116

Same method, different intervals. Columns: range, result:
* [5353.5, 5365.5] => 8.255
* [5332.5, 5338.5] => 7.66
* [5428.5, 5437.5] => 7.419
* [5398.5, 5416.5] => 7.089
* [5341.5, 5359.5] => 7.615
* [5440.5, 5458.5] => 8.136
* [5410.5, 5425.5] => 7.969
